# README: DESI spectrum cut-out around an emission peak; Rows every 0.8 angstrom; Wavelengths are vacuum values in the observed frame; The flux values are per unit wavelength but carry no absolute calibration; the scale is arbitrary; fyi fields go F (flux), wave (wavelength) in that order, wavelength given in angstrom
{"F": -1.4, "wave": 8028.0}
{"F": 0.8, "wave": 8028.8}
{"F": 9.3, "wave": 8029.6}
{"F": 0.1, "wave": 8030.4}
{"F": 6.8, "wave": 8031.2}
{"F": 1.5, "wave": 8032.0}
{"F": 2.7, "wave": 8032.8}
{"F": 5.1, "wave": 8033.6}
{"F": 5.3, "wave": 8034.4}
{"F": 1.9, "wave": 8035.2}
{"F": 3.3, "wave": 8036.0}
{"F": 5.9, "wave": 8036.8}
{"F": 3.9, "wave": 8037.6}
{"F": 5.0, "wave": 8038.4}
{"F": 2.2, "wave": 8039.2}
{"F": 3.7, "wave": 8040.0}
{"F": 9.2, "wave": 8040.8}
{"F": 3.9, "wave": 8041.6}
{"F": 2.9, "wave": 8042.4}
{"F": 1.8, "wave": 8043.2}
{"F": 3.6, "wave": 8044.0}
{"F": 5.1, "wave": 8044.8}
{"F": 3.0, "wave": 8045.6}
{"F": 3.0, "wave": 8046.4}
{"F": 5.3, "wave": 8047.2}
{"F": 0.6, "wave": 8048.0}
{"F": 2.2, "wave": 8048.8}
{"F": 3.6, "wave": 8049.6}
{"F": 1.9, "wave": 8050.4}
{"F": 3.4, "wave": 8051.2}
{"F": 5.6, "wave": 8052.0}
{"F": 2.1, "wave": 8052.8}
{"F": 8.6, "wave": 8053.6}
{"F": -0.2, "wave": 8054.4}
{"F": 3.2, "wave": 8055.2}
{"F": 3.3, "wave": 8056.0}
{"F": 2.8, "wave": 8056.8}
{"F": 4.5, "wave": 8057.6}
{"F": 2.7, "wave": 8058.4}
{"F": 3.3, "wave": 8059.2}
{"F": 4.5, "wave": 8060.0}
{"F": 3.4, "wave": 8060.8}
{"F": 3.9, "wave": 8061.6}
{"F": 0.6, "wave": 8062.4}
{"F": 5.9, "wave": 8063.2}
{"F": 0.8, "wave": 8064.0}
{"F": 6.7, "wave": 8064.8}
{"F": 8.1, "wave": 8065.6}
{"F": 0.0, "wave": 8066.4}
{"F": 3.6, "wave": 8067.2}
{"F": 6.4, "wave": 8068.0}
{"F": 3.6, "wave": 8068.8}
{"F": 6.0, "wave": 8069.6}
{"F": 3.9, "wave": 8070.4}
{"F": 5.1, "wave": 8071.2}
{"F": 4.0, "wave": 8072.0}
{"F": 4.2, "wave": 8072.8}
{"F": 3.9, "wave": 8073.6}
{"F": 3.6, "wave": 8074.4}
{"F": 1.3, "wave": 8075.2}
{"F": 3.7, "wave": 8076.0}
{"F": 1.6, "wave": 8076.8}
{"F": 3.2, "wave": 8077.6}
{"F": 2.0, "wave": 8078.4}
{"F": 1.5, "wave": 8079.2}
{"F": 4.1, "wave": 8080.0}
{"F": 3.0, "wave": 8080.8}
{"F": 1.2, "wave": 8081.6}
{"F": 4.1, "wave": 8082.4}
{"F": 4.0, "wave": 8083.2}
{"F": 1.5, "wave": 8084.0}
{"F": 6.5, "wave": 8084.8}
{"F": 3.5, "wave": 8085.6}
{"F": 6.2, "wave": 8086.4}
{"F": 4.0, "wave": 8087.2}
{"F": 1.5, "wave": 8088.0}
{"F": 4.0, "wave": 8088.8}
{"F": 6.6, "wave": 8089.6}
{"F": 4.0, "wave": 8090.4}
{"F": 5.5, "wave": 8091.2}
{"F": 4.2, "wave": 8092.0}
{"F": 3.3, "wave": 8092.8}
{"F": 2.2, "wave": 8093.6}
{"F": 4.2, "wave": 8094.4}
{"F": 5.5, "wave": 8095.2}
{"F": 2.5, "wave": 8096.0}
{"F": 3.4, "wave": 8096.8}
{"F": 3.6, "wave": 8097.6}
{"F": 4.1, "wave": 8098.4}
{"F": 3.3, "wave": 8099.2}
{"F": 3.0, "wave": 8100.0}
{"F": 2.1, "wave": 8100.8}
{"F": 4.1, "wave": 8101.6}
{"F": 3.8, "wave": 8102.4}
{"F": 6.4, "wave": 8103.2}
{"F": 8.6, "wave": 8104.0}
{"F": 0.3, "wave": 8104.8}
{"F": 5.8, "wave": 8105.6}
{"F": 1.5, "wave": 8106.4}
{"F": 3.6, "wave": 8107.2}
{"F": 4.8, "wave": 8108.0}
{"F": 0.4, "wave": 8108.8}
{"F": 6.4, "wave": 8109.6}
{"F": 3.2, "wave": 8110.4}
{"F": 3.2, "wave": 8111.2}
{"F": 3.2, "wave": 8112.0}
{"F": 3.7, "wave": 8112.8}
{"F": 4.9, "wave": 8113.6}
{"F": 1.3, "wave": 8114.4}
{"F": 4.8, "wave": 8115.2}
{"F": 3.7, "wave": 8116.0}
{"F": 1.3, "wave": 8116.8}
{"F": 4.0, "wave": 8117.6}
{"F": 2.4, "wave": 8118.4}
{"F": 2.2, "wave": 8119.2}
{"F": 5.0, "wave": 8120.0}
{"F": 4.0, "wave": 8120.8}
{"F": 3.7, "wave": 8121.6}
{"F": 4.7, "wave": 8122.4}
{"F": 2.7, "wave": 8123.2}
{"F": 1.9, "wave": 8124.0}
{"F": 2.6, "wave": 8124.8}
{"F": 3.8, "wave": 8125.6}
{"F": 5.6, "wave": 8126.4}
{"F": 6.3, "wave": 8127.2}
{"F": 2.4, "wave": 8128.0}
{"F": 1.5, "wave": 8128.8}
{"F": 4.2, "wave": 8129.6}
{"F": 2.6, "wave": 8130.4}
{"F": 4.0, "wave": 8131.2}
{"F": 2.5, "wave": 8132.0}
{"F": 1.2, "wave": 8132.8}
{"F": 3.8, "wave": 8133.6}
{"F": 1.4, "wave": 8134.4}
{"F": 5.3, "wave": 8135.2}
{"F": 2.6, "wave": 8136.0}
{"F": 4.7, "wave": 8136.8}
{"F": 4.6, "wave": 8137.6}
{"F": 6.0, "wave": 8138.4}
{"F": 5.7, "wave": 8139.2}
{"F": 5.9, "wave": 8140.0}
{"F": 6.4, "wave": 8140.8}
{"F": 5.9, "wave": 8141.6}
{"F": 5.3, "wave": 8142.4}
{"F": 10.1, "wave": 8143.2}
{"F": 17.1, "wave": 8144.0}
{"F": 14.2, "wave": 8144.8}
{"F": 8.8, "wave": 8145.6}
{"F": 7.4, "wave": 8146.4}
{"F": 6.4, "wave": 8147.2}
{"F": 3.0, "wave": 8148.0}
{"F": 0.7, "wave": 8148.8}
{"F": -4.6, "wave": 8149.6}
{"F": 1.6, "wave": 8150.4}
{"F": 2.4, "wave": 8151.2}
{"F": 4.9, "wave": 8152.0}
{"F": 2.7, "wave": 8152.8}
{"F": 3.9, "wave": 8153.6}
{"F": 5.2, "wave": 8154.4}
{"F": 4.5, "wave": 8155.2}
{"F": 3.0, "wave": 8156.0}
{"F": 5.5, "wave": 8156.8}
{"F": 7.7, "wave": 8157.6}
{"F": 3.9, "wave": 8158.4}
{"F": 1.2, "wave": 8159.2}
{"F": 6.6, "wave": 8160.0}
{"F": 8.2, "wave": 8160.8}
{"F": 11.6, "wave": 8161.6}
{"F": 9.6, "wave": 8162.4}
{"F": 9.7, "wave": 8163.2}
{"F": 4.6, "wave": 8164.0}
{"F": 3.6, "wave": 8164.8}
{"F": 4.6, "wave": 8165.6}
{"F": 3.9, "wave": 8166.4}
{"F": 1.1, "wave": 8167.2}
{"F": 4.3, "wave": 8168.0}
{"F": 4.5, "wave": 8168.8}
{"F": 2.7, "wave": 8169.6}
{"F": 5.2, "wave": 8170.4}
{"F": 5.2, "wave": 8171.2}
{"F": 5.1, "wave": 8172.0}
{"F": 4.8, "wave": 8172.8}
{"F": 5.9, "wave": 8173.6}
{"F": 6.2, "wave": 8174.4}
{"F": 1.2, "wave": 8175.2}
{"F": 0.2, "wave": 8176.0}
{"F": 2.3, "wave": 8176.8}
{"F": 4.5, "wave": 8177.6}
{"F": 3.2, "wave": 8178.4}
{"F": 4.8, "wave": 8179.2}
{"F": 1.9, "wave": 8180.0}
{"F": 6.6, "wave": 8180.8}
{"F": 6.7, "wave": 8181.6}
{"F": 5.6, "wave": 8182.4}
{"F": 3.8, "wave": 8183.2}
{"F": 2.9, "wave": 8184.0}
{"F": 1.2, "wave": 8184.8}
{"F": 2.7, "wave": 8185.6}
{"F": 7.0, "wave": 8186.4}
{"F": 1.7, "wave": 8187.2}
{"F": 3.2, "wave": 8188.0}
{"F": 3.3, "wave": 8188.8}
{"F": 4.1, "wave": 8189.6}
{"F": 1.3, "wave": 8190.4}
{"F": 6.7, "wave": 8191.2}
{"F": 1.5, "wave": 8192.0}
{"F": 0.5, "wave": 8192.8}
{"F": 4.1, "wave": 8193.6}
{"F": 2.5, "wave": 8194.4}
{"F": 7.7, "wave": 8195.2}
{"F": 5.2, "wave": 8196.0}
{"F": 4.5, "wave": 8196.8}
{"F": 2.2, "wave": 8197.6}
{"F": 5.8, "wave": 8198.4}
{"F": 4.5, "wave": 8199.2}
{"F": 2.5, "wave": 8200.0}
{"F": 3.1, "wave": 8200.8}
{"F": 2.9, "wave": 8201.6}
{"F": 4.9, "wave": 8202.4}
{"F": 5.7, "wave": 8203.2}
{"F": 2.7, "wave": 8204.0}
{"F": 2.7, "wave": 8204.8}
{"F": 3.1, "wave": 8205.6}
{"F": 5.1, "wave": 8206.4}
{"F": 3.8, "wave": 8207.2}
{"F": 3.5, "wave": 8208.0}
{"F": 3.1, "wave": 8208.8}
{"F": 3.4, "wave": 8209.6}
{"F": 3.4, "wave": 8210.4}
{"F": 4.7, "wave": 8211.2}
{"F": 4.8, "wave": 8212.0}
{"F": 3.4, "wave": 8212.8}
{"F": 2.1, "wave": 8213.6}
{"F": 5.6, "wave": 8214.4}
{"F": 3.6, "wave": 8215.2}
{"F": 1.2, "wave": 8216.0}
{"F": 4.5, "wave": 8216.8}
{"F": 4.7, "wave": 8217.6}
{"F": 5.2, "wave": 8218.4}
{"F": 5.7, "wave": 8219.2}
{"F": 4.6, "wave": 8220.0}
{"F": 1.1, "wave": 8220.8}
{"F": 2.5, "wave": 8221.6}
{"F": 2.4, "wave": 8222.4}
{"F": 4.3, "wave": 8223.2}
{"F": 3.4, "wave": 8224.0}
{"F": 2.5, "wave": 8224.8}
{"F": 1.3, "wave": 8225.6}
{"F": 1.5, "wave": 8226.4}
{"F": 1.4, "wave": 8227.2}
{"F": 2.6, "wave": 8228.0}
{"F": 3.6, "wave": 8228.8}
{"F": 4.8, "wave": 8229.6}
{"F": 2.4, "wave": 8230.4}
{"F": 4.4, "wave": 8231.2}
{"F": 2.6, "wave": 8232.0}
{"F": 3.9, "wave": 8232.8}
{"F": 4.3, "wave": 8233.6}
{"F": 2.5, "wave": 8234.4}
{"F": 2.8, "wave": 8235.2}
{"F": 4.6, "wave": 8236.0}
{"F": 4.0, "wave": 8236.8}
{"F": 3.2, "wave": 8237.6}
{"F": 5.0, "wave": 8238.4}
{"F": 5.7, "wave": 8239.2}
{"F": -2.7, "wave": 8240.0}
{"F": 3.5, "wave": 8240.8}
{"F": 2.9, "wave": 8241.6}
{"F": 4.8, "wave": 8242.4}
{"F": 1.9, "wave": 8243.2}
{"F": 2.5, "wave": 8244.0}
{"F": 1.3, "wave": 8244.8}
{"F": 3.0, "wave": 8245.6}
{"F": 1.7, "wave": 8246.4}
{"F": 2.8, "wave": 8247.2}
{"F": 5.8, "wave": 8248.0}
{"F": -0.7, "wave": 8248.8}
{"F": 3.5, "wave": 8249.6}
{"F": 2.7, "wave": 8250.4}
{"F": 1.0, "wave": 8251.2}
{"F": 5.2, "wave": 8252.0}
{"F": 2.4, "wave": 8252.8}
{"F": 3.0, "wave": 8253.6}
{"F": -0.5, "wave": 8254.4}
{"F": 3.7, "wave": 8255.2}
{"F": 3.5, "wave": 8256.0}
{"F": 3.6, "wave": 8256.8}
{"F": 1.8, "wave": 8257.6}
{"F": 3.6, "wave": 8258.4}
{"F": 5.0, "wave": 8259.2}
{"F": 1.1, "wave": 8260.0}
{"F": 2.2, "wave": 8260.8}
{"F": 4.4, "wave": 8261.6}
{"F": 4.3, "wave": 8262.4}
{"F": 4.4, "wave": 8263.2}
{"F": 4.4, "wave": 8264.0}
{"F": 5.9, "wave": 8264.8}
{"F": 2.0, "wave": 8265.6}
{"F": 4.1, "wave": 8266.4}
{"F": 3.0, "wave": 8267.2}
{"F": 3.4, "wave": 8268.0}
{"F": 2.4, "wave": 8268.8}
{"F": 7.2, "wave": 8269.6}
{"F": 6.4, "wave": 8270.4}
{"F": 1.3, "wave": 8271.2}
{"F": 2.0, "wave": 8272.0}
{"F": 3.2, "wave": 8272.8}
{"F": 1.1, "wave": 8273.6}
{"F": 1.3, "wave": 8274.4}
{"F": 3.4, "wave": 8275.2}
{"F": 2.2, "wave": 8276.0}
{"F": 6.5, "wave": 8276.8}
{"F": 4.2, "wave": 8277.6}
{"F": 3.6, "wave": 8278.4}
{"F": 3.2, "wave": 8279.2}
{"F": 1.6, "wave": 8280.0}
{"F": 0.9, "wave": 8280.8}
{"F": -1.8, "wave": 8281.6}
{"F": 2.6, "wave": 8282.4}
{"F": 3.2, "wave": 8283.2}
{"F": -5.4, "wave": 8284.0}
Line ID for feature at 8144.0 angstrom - [S II] 6716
